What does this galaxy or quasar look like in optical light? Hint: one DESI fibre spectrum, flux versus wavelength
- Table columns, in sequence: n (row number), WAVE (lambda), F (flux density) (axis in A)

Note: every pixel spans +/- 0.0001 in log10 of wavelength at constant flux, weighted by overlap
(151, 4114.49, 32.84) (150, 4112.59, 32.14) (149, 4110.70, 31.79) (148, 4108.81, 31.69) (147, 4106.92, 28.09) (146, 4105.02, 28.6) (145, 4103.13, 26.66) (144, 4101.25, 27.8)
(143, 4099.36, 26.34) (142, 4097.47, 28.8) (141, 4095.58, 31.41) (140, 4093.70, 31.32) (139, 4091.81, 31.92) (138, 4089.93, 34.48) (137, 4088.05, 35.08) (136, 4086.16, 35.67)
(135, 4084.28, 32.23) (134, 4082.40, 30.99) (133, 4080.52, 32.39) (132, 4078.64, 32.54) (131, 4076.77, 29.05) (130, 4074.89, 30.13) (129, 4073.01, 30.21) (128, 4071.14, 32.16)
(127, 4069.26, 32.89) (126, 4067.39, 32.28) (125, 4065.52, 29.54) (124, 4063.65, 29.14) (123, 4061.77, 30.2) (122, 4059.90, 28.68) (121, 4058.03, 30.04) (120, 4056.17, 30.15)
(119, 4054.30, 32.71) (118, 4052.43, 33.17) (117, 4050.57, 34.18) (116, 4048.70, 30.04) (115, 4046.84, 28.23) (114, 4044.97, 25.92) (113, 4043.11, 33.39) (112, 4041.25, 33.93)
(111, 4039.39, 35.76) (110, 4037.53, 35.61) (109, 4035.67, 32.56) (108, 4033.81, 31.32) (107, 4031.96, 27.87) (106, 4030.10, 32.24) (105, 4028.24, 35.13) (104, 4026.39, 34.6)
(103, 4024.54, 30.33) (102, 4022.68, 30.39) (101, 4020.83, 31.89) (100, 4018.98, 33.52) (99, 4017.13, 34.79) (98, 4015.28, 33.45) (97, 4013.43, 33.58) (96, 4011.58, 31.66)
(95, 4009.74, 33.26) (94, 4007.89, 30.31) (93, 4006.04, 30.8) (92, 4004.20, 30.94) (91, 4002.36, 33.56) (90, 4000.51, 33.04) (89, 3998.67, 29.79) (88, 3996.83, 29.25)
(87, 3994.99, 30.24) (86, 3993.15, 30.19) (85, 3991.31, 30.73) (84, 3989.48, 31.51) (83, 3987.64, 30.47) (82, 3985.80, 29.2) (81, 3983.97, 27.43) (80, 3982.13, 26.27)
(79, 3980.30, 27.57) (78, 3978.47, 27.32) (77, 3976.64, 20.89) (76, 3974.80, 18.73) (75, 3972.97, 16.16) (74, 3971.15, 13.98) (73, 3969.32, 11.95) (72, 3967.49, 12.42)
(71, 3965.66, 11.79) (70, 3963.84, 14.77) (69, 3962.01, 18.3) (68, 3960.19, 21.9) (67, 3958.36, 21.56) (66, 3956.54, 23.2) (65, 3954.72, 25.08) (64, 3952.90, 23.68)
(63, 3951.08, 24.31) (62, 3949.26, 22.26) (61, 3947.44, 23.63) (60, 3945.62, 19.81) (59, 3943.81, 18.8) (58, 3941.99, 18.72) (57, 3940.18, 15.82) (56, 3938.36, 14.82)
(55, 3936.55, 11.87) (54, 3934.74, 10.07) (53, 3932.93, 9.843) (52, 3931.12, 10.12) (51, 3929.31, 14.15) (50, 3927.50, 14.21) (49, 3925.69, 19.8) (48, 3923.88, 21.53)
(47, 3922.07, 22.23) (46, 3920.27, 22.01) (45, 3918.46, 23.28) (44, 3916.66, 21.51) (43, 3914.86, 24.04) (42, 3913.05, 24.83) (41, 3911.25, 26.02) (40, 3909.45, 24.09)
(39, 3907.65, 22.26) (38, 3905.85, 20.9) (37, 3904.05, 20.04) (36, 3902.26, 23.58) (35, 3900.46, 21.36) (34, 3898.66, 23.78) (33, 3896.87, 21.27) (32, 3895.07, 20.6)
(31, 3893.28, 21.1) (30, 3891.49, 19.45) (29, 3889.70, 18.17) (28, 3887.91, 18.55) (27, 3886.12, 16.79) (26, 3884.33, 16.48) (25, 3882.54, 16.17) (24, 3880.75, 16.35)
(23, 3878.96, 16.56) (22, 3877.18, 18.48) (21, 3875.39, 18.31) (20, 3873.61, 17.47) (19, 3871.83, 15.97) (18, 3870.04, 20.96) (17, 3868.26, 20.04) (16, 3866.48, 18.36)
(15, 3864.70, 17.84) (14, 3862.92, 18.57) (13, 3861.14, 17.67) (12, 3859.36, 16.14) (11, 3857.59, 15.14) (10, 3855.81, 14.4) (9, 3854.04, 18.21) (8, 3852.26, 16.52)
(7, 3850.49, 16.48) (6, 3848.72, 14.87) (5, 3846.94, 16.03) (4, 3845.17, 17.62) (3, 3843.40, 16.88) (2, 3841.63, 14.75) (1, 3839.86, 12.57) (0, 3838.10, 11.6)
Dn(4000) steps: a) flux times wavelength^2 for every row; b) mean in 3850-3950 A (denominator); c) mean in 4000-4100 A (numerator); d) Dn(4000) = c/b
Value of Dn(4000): 1.8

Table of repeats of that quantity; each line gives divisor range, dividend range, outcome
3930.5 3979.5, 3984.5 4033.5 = 1.81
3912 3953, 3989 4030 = 1.78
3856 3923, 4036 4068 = 1.71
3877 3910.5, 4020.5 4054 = 1.73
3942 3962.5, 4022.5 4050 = 1.51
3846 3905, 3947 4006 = 1.40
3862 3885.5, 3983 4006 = 1.83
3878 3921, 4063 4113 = 1.63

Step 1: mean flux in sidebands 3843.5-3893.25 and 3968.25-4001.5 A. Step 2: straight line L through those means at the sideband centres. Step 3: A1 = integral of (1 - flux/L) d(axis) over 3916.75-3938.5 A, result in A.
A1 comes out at 5.2 A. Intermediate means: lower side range 17.4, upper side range 25.8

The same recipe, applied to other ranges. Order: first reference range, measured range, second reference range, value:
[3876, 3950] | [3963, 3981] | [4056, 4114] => 4.5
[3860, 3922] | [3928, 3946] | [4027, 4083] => 7.0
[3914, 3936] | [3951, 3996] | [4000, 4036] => 4.6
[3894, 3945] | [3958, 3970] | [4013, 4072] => 4.0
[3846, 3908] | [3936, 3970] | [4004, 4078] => 7.9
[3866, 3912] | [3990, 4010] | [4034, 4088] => -2.7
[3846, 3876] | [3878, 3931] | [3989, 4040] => 2.9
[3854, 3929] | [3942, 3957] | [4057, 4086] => 0.6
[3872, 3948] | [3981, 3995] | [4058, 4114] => -3.0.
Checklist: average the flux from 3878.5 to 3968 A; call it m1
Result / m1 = 19.3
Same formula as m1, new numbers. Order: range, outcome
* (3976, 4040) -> 31.1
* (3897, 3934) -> 20.4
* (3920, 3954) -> 17.7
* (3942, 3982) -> 20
